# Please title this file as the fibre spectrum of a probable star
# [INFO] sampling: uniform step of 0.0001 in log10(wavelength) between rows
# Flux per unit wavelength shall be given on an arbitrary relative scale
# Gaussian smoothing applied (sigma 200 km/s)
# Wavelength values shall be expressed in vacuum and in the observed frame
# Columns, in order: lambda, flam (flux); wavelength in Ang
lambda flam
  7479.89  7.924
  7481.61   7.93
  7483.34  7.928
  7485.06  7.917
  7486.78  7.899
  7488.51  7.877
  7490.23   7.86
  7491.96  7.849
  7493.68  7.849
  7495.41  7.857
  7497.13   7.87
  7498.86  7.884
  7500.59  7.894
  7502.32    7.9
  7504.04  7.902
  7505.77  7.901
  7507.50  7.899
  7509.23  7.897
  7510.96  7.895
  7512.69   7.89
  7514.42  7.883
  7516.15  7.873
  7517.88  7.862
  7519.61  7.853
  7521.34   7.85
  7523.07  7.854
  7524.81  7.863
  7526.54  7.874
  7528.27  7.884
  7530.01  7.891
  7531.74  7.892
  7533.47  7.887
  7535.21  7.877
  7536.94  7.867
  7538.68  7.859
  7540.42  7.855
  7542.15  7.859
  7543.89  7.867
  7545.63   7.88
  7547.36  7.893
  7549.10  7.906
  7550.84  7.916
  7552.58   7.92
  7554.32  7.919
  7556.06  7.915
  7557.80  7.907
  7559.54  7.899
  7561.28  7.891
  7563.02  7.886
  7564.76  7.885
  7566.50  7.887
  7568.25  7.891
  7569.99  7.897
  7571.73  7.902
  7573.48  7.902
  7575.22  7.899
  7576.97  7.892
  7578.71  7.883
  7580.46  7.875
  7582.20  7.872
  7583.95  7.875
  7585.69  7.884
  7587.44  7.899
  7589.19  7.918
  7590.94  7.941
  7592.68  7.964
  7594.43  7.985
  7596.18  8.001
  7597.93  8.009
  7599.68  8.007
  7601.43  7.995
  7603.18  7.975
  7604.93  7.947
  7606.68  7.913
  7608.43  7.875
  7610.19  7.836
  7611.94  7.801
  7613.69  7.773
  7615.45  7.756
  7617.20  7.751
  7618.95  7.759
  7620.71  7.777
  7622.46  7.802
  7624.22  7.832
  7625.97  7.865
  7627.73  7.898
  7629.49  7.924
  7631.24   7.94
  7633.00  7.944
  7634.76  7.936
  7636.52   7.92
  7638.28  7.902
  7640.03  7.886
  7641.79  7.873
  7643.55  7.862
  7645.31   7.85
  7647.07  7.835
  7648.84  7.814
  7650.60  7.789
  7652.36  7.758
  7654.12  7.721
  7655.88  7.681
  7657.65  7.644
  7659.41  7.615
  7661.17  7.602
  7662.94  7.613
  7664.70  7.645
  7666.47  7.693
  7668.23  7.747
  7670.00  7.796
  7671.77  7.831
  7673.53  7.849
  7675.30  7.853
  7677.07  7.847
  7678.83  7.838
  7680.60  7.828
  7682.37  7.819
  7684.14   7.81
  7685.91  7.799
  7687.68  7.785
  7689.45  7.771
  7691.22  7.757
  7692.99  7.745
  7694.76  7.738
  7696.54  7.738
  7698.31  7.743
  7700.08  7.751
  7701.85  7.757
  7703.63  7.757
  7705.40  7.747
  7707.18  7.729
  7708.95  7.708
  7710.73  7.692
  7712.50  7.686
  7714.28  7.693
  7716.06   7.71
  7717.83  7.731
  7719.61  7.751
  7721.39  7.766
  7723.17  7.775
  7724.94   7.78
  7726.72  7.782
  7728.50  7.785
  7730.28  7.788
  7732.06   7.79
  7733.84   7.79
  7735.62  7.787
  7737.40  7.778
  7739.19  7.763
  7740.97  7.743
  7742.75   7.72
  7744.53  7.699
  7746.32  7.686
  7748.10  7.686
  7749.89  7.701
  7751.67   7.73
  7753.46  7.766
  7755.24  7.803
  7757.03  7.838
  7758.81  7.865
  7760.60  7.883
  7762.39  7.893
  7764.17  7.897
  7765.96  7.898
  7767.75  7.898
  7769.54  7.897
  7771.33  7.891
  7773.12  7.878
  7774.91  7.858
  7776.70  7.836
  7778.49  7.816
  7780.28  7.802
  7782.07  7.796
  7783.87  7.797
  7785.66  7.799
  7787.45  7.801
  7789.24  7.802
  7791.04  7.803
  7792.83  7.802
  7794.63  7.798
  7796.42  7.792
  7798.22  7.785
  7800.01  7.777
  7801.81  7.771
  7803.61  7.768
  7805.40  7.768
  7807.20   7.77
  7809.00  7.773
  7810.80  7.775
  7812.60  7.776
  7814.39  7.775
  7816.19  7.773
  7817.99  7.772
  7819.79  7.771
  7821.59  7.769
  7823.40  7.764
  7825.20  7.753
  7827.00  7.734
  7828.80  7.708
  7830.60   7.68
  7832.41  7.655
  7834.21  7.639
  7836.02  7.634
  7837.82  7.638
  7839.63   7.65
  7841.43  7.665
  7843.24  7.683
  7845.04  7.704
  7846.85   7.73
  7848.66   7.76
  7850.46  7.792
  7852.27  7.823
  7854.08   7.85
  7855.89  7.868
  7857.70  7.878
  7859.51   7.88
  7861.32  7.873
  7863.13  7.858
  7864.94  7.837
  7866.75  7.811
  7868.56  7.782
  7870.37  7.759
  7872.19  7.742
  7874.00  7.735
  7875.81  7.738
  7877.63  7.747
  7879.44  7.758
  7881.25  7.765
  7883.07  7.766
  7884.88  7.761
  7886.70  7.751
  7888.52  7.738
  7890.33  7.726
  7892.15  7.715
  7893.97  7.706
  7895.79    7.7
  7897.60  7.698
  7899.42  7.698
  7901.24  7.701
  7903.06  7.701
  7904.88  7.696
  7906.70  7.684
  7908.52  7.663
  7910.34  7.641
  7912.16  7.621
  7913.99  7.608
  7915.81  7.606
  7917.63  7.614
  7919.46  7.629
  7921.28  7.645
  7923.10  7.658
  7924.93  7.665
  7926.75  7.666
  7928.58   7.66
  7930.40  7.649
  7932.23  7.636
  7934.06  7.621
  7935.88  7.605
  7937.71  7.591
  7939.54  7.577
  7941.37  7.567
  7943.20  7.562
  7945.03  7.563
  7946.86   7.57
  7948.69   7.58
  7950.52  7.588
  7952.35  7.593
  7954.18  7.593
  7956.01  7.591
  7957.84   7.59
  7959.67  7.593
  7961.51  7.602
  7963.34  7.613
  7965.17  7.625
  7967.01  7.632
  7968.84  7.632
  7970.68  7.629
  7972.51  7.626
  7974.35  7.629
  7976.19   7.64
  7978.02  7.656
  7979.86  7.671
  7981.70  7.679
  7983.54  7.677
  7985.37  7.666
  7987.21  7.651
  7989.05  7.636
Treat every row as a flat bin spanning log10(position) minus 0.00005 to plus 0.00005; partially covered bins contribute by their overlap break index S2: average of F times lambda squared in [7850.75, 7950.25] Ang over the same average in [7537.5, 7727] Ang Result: 1.05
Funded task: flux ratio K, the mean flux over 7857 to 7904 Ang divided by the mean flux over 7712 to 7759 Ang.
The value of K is 1.0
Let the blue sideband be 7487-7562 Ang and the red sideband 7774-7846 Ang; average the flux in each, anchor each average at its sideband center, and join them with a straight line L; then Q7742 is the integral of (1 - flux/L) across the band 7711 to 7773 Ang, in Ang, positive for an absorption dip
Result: 0.0 Ang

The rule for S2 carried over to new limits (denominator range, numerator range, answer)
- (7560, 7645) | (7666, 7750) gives 1.01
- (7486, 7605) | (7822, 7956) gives 1.07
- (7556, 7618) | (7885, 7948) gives 1.05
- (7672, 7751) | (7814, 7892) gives 1.04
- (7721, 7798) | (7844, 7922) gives 1.02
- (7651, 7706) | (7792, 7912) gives 1.05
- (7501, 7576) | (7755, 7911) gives 1.06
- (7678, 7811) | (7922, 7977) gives 1.03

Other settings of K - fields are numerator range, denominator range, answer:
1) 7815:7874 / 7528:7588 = 0.98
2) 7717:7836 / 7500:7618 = 0.99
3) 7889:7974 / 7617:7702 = 0.98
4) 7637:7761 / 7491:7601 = 0.98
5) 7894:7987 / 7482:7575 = 0.97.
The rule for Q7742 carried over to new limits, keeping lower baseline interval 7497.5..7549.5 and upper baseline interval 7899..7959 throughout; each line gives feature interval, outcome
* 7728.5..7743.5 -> 0.0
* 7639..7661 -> 0.1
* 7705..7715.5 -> 0.1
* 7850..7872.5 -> -0.5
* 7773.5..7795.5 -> -0.3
